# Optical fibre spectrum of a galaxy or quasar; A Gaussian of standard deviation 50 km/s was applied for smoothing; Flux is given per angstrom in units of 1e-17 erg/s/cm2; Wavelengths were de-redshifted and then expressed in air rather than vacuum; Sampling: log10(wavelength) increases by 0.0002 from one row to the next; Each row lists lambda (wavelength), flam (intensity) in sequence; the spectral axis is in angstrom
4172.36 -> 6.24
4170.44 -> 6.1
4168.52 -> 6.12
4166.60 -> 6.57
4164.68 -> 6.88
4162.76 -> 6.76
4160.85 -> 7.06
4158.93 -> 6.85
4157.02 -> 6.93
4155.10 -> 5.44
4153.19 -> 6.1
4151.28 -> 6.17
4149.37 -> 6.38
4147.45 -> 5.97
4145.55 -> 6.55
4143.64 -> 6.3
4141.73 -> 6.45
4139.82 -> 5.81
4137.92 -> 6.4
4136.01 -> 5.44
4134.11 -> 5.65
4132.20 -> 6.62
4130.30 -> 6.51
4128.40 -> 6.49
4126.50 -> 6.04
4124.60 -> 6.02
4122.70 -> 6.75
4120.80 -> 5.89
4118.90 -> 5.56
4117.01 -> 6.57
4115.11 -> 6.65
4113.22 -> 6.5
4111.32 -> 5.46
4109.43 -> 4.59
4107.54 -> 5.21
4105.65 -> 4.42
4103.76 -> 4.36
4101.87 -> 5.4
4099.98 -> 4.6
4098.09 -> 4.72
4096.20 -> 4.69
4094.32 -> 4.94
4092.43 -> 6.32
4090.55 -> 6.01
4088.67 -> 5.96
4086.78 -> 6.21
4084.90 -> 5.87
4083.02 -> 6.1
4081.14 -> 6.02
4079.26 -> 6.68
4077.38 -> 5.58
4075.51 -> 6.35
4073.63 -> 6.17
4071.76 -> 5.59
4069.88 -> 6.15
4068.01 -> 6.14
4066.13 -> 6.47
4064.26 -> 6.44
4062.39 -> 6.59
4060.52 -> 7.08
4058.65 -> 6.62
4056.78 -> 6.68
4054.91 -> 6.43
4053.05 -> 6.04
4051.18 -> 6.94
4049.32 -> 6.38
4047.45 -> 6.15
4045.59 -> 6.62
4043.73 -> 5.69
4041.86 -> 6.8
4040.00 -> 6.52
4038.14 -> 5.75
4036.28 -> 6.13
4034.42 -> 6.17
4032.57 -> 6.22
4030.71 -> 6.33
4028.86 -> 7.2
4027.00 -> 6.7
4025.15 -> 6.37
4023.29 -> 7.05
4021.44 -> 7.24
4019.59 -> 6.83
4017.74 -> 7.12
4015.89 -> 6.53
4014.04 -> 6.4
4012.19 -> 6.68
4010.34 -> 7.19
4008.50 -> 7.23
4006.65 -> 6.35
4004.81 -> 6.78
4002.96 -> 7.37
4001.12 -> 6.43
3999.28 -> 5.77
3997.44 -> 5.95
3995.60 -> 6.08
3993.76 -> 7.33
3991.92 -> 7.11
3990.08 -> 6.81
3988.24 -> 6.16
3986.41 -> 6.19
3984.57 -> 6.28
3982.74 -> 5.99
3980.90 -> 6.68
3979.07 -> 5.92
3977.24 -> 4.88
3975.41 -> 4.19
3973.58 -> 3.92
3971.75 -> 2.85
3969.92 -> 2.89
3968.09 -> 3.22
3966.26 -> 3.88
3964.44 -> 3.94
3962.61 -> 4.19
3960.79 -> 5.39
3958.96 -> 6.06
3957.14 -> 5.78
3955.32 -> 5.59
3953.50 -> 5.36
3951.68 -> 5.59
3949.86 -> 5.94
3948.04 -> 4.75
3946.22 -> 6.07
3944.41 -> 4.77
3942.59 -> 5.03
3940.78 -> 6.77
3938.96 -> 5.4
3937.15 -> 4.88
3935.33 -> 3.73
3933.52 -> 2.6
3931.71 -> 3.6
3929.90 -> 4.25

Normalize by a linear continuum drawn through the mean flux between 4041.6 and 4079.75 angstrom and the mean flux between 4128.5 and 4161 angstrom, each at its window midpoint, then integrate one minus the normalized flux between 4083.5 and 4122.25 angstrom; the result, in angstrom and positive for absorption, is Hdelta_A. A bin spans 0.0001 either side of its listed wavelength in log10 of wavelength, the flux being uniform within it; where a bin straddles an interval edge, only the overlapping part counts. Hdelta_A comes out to 4.8 angstrom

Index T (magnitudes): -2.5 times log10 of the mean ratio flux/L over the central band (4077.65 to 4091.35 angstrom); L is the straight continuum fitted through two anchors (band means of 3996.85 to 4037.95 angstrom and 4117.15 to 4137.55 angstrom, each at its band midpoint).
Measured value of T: 0.04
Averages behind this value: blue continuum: 6.63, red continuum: 6.12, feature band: 6.09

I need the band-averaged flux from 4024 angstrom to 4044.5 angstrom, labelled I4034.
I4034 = 6.36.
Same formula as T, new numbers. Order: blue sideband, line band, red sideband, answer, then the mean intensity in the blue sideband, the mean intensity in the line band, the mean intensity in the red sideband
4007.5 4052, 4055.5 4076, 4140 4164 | 0.02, 6.59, 6.39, 6.4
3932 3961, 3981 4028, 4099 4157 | -0.22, 5.19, 6.64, 5.89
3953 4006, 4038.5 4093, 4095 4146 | -0.12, 5.49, 6.29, 5.75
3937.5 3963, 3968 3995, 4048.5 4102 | 0.04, 5.49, 5.44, 6.05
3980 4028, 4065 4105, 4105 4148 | 0.09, 6.64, 5.72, 6.01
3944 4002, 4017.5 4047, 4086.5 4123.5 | -0.20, 5.38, 6.53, 5.52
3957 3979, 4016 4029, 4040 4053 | -0.20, 4.28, 6.89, 6.41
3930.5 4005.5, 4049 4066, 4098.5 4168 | -0.16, 5.31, 6.58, 6.03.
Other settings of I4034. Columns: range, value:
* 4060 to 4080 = 6.27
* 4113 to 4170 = 6.31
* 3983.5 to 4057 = 6.55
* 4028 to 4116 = 6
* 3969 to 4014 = 5.97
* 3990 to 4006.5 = 6.6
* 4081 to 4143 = 5.76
